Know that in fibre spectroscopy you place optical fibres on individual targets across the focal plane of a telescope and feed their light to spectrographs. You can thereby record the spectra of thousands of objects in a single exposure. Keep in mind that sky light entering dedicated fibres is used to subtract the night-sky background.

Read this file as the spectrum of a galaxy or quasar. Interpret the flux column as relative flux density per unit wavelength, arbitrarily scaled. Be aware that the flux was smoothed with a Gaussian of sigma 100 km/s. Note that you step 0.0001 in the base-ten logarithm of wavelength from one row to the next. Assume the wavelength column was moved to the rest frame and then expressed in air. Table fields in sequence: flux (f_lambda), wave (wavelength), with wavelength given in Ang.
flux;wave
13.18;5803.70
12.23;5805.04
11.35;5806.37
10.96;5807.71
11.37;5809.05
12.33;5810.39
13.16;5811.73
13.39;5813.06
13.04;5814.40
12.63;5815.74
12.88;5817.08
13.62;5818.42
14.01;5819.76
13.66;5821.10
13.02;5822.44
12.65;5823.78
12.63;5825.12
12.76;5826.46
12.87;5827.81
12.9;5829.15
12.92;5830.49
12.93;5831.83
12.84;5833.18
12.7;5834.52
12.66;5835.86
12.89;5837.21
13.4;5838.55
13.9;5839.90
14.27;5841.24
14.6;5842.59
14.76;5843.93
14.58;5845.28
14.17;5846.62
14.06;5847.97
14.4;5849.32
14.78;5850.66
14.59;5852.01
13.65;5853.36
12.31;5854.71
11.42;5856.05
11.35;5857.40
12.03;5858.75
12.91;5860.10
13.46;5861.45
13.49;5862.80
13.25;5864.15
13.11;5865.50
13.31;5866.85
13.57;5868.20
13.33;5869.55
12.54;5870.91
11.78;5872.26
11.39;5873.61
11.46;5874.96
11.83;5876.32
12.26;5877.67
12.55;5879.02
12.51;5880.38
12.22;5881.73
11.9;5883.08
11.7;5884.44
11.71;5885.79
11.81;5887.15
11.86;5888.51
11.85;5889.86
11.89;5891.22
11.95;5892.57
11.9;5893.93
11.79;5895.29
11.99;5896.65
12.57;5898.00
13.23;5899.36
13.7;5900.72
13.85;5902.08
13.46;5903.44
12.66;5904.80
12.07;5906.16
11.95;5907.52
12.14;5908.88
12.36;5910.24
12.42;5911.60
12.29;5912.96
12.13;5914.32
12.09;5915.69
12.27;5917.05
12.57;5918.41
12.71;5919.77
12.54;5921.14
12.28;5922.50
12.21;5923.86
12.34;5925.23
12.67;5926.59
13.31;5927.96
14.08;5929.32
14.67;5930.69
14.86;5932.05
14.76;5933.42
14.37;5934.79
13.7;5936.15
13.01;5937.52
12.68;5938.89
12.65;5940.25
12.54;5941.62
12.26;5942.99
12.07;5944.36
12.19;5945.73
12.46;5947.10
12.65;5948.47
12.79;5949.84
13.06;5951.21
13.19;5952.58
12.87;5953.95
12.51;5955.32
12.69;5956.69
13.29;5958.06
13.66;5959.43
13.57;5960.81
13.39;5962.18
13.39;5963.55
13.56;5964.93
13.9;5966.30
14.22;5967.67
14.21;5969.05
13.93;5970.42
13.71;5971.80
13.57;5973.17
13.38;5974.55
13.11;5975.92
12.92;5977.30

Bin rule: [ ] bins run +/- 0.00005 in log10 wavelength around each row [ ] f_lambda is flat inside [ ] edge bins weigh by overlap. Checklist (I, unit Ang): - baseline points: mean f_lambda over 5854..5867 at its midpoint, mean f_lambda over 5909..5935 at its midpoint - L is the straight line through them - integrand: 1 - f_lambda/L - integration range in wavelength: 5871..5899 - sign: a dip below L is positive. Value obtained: 1.7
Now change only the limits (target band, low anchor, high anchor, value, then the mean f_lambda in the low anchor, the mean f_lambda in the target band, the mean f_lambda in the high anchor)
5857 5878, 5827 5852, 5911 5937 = 1.4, 13.7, 12.6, 13.1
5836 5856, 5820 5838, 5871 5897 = -2.1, 12.9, 13.9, 11.9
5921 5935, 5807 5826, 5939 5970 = -0.5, 12.8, 13.5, 13.1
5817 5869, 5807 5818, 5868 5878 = -4.1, 12.5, 13.3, 12.2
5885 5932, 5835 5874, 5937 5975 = 2.4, 13.3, 12.5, 13.1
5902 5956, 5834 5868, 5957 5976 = 3.0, 13.4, 12.8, 13.6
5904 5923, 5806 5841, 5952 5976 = 1.3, 12.9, 12.3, 13.5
